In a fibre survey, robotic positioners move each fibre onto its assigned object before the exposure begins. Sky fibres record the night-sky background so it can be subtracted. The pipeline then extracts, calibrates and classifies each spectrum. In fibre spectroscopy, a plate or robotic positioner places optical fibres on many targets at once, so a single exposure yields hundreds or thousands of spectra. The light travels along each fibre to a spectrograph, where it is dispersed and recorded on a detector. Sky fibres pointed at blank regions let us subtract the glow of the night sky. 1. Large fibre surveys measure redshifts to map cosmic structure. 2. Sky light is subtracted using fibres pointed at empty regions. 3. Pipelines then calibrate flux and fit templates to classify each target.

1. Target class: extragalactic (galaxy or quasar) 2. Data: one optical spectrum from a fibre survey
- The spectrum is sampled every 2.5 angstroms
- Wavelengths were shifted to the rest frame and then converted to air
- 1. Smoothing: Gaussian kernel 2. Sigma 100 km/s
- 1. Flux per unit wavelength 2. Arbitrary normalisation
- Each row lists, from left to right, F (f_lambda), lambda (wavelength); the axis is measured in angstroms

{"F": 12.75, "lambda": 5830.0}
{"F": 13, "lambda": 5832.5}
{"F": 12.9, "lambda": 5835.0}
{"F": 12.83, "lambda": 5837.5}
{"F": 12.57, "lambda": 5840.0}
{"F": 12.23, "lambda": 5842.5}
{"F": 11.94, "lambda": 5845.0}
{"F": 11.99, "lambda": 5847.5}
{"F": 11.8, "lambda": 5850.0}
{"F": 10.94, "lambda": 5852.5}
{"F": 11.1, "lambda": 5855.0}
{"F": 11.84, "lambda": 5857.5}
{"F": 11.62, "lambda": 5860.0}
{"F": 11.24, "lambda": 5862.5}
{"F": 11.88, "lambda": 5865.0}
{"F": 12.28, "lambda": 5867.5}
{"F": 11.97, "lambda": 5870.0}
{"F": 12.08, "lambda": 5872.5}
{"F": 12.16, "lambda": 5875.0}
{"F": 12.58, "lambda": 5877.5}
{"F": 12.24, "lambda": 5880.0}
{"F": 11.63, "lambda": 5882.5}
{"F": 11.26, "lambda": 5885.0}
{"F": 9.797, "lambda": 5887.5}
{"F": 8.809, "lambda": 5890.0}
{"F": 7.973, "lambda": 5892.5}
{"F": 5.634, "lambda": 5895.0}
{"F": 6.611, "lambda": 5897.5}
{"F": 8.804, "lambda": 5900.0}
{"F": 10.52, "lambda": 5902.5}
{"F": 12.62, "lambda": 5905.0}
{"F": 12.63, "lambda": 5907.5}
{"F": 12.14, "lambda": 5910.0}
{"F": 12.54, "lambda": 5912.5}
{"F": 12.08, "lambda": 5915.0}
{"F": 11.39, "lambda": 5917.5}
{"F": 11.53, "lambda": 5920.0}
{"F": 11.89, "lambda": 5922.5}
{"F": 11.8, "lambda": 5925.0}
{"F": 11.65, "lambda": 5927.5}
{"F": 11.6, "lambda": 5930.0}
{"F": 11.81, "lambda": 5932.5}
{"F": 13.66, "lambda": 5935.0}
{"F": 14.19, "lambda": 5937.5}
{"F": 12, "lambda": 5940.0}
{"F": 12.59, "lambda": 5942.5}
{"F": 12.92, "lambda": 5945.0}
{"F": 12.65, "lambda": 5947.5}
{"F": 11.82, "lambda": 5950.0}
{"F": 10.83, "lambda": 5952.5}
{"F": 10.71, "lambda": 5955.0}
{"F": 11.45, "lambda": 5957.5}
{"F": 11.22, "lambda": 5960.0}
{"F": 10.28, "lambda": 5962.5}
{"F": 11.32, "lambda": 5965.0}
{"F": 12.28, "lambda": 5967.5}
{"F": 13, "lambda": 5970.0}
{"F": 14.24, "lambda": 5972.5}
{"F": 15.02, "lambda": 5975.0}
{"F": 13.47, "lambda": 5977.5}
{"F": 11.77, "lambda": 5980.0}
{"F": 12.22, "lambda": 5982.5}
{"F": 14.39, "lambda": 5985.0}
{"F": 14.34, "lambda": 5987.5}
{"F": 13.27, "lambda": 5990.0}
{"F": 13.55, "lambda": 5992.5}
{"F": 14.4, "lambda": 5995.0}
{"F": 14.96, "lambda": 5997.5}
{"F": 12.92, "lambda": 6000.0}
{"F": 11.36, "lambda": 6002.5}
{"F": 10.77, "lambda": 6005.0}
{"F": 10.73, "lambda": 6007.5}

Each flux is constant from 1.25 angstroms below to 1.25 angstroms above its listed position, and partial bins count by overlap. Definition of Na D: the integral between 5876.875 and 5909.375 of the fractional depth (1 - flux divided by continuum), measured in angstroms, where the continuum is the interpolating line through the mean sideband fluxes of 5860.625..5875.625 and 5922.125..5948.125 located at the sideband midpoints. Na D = 5.5 angstroms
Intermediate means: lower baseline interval 11.9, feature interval 10.1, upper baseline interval 12.4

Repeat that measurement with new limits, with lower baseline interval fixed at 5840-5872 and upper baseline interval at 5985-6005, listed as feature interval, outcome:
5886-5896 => 3.28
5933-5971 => 2.52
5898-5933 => 2.67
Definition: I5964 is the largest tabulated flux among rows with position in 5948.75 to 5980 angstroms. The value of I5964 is 15.02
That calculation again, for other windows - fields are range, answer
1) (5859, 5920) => 12.63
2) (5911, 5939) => 14.19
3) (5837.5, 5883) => 12.83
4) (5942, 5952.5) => 12.92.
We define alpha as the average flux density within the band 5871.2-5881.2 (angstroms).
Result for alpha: 12.3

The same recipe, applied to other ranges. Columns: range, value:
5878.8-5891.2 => 10.7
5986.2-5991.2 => 13.8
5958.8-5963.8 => 10.8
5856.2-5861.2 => 11.7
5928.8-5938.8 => 12.8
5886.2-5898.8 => 7.78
